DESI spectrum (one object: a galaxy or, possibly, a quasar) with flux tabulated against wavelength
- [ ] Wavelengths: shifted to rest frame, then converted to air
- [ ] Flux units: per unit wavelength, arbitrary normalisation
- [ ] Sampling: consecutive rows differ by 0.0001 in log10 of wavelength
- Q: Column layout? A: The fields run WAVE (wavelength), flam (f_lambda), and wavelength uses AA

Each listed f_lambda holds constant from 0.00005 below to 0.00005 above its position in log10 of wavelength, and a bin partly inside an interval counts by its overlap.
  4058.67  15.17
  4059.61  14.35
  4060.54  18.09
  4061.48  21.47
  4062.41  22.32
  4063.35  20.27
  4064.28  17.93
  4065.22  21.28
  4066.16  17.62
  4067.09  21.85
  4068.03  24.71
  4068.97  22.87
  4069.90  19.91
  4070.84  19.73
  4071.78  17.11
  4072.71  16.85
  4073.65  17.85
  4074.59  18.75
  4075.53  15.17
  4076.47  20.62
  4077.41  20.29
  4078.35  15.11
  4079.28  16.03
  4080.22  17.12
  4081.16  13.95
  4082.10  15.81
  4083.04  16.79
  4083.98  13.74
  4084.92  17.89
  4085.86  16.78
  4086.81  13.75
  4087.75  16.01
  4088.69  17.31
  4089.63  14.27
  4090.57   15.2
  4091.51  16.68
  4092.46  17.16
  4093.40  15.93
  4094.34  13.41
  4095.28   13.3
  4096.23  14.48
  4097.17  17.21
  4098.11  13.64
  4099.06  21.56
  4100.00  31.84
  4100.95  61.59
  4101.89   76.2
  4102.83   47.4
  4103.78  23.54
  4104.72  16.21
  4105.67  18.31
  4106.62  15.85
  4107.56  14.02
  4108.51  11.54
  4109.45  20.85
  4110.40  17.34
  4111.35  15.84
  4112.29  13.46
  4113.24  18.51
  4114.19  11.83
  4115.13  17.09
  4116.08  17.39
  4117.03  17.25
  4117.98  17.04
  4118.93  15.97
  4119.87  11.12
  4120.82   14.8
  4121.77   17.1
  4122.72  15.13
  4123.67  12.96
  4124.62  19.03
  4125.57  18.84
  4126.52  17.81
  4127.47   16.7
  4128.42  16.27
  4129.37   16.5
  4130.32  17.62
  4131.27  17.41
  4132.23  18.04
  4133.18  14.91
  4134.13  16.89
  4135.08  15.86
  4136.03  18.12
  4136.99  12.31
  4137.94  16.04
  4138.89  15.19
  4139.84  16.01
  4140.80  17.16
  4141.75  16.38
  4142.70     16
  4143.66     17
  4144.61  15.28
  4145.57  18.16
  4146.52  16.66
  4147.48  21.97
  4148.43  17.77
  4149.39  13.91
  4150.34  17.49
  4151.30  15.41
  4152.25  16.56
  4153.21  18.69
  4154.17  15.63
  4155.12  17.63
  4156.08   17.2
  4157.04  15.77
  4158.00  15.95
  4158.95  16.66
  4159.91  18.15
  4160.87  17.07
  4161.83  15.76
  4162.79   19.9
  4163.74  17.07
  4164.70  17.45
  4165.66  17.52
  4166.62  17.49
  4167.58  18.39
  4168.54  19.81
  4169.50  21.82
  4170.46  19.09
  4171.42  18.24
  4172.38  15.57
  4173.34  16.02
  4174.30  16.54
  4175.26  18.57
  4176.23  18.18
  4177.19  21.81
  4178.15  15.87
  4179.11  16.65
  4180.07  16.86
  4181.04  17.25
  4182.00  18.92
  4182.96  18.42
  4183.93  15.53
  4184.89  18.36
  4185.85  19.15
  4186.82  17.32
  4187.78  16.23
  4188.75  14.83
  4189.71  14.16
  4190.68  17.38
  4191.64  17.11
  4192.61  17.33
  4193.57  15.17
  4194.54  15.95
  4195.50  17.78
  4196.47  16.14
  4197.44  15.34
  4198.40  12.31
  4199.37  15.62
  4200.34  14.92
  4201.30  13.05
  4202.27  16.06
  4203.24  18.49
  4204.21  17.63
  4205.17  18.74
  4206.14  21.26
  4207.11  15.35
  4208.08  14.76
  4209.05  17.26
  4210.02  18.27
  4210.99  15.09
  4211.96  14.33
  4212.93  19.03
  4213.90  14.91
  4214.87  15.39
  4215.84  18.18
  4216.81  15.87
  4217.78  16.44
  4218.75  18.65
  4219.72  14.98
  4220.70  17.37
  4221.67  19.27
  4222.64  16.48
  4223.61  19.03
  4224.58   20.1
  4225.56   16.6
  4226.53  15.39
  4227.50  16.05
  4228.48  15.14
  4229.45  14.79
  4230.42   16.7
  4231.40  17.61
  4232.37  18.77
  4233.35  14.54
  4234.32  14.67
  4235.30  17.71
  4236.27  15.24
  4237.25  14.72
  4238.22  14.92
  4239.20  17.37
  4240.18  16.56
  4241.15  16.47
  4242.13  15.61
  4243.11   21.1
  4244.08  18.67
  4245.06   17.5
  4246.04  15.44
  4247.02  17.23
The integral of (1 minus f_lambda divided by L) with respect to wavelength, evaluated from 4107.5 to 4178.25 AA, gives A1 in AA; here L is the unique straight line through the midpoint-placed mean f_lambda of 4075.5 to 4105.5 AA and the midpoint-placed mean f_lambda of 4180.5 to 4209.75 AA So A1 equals 7.5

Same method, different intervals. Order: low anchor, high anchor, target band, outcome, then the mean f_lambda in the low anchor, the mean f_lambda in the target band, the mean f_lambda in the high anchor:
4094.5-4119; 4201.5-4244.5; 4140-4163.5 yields 3.7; 22.3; 17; 16.8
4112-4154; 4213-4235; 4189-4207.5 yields 0.4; 16.4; 16.3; 16.7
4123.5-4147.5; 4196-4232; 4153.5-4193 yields -1.9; 16.7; 17.4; 16.6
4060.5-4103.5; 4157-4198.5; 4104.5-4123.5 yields 3.7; 20.8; 15.8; 17.3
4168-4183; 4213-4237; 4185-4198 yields 0.9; 18.1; 16.5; 16.7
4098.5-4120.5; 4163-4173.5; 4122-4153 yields 6.1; 23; 16.6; 18.2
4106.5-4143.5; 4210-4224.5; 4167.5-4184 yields -1.4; 16.1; 18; 16.9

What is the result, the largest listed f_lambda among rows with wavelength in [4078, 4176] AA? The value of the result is 76.2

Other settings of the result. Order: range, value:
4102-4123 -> 47.4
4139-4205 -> 21.97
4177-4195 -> 21.81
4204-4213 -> 21.26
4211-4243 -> 20.1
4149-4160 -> 18.69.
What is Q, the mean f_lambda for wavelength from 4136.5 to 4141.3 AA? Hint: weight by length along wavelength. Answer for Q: 15.3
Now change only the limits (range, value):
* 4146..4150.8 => 17.6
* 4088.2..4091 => 15.6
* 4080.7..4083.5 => 15.5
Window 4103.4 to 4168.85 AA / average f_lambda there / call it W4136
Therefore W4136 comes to 16.7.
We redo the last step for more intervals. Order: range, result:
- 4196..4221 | 16.4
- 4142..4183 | 17.5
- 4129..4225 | 17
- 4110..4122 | 15.7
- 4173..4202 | 16.6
